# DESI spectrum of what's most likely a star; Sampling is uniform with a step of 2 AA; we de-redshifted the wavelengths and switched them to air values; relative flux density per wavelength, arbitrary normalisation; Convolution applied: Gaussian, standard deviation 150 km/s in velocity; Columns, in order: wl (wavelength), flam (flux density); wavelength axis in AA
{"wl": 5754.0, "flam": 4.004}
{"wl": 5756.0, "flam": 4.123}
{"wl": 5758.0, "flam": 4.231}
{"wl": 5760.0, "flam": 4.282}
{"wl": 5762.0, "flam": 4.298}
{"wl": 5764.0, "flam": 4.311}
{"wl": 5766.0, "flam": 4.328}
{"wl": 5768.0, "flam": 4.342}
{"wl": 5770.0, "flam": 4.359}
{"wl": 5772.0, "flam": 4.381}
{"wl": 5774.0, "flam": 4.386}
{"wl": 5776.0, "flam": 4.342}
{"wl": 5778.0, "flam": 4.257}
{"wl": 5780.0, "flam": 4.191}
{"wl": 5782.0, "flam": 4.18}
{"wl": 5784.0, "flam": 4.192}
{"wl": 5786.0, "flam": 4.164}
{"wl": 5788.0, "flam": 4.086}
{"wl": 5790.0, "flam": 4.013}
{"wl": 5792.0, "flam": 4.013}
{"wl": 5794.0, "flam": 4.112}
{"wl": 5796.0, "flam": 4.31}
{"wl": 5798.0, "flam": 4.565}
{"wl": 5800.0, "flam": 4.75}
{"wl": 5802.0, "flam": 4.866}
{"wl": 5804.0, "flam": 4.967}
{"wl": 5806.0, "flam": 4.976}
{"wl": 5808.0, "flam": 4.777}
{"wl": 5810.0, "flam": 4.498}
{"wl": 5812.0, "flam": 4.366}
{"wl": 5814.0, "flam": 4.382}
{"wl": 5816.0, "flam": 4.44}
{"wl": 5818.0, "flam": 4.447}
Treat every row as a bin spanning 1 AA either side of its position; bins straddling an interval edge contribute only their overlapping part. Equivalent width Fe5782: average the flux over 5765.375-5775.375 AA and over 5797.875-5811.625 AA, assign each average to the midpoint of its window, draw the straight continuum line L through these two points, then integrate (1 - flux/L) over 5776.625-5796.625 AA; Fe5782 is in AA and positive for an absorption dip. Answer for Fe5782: 1.7 AA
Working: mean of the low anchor 4.36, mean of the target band 4.15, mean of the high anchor 4.77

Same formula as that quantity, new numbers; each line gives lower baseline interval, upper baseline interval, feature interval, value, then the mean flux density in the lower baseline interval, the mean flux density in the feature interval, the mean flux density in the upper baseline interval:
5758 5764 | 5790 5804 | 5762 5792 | 0.7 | 4.28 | 4.25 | 4.44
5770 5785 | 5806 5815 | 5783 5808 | 0.0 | 4.28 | 4.43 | 4.56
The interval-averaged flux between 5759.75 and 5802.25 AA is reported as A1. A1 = 4.3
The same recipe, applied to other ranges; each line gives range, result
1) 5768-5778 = 4.35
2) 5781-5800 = 4.21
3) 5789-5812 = 4.52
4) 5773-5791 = 4.2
